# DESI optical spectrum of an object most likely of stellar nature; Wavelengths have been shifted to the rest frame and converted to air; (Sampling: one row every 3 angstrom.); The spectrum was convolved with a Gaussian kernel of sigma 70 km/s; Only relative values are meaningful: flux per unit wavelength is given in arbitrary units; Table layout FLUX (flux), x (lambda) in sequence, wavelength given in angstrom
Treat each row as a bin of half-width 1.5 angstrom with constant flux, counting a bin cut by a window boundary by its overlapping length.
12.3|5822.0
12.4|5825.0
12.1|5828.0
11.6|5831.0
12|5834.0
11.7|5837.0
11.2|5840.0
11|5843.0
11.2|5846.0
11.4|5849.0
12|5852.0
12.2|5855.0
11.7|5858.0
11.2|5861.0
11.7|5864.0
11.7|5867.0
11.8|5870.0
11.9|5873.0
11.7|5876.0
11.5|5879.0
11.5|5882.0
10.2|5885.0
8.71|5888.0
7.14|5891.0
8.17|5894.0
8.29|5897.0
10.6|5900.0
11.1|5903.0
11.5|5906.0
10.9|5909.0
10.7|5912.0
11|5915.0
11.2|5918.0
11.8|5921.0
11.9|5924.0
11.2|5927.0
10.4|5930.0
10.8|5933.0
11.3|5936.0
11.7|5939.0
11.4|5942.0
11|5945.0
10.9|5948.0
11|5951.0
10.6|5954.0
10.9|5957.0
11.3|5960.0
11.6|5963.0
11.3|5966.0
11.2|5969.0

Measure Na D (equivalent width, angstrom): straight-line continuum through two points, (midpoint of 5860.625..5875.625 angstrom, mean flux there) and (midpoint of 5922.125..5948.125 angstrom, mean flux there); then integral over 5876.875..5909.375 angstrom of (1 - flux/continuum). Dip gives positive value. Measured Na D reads 4.4 angstrom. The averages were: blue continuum 11.7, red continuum 11.2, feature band 9.97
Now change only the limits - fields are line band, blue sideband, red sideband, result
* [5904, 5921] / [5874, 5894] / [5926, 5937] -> -0.93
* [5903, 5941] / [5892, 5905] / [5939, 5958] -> -3.64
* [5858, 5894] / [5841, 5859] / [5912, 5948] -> 2.23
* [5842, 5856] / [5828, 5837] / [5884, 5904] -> -0.59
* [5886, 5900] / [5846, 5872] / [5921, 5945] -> 3.74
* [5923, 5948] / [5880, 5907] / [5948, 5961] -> -1.51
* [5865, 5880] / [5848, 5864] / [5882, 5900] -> -1.93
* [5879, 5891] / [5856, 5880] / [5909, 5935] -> 1.63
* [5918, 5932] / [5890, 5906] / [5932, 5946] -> -0.92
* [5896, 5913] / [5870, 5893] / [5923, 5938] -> 0.28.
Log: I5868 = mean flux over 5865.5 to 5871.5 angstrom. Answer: 11.8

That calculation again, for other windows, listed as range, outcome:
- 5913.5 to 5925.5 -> 11.5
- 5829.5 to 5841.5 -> 11.6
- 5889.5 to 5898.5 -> 7.87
